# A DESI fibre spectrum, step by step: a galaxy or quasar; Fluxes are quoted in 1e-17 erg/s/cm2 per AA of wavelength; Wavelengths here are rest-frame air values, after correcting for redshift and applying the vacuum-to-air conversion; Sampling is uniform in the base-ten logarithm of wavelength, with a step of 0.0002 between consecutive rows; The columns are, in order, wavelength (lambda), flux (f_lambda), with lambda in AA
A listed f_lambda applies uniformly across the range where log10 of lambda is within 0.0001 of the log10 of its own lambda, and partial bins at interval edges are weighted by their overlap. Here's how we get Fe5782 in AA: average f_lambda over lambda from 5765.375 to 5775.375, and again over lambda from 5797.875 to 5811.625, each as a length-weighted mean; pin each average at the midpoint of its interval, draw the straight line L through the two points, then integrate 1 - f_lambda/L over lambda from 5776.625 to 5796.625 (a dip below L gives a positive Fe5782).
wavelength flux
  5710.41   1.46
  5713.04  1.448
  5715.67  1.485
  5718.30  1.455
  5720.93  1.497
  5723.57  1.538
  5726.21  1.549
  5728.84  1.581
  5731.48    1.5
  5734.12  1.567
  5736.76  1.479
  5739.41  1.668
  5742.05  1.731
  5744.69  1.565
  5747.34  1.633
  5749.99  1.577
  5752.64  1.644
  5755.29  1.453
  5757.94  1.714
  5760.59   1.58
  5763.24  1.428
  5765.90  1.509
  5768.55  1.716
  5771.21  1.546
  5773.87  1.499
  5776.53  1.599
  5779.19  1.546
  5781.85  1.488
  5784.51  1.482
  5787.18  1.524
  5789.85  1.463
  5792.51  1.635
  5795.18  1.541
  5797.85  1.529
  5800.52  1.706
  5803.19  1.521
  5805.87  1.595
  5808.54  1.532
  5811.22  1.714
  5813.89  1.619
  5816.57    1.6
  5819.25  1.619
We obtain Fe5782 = 0.7 AA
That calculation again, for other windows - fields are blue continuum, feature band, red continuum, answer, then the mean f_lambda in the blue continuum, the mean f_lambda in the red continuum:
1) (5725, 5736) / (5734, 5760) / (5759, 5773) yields -0.9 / 1.55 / 1.56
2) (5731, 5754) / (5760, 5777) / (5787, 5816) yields 0.4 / 1.6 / 1.58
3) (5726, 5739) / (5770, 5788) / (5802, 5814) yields 0.6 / 1.54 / 1.59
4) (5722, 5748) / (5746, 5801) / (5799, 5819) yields 1.2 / 1.58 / 1.61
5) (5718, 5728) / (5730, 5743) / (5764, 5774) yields -0.4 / 1.52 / 1.57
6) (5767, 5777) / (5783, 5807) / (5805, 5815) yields 0.8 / 1.59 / 1.62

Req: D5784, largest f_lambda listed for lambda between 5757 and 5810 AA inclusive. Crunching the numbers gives 1.716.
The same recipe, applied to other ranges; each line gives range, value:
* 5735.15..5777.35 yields 1.731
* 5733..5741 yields 1.668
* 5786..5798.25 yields 1.635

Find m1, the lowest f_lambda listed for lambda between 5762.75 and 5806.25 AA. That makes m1 1.428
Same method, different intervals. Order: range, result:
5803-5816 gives 1.521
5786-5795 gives 1.463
